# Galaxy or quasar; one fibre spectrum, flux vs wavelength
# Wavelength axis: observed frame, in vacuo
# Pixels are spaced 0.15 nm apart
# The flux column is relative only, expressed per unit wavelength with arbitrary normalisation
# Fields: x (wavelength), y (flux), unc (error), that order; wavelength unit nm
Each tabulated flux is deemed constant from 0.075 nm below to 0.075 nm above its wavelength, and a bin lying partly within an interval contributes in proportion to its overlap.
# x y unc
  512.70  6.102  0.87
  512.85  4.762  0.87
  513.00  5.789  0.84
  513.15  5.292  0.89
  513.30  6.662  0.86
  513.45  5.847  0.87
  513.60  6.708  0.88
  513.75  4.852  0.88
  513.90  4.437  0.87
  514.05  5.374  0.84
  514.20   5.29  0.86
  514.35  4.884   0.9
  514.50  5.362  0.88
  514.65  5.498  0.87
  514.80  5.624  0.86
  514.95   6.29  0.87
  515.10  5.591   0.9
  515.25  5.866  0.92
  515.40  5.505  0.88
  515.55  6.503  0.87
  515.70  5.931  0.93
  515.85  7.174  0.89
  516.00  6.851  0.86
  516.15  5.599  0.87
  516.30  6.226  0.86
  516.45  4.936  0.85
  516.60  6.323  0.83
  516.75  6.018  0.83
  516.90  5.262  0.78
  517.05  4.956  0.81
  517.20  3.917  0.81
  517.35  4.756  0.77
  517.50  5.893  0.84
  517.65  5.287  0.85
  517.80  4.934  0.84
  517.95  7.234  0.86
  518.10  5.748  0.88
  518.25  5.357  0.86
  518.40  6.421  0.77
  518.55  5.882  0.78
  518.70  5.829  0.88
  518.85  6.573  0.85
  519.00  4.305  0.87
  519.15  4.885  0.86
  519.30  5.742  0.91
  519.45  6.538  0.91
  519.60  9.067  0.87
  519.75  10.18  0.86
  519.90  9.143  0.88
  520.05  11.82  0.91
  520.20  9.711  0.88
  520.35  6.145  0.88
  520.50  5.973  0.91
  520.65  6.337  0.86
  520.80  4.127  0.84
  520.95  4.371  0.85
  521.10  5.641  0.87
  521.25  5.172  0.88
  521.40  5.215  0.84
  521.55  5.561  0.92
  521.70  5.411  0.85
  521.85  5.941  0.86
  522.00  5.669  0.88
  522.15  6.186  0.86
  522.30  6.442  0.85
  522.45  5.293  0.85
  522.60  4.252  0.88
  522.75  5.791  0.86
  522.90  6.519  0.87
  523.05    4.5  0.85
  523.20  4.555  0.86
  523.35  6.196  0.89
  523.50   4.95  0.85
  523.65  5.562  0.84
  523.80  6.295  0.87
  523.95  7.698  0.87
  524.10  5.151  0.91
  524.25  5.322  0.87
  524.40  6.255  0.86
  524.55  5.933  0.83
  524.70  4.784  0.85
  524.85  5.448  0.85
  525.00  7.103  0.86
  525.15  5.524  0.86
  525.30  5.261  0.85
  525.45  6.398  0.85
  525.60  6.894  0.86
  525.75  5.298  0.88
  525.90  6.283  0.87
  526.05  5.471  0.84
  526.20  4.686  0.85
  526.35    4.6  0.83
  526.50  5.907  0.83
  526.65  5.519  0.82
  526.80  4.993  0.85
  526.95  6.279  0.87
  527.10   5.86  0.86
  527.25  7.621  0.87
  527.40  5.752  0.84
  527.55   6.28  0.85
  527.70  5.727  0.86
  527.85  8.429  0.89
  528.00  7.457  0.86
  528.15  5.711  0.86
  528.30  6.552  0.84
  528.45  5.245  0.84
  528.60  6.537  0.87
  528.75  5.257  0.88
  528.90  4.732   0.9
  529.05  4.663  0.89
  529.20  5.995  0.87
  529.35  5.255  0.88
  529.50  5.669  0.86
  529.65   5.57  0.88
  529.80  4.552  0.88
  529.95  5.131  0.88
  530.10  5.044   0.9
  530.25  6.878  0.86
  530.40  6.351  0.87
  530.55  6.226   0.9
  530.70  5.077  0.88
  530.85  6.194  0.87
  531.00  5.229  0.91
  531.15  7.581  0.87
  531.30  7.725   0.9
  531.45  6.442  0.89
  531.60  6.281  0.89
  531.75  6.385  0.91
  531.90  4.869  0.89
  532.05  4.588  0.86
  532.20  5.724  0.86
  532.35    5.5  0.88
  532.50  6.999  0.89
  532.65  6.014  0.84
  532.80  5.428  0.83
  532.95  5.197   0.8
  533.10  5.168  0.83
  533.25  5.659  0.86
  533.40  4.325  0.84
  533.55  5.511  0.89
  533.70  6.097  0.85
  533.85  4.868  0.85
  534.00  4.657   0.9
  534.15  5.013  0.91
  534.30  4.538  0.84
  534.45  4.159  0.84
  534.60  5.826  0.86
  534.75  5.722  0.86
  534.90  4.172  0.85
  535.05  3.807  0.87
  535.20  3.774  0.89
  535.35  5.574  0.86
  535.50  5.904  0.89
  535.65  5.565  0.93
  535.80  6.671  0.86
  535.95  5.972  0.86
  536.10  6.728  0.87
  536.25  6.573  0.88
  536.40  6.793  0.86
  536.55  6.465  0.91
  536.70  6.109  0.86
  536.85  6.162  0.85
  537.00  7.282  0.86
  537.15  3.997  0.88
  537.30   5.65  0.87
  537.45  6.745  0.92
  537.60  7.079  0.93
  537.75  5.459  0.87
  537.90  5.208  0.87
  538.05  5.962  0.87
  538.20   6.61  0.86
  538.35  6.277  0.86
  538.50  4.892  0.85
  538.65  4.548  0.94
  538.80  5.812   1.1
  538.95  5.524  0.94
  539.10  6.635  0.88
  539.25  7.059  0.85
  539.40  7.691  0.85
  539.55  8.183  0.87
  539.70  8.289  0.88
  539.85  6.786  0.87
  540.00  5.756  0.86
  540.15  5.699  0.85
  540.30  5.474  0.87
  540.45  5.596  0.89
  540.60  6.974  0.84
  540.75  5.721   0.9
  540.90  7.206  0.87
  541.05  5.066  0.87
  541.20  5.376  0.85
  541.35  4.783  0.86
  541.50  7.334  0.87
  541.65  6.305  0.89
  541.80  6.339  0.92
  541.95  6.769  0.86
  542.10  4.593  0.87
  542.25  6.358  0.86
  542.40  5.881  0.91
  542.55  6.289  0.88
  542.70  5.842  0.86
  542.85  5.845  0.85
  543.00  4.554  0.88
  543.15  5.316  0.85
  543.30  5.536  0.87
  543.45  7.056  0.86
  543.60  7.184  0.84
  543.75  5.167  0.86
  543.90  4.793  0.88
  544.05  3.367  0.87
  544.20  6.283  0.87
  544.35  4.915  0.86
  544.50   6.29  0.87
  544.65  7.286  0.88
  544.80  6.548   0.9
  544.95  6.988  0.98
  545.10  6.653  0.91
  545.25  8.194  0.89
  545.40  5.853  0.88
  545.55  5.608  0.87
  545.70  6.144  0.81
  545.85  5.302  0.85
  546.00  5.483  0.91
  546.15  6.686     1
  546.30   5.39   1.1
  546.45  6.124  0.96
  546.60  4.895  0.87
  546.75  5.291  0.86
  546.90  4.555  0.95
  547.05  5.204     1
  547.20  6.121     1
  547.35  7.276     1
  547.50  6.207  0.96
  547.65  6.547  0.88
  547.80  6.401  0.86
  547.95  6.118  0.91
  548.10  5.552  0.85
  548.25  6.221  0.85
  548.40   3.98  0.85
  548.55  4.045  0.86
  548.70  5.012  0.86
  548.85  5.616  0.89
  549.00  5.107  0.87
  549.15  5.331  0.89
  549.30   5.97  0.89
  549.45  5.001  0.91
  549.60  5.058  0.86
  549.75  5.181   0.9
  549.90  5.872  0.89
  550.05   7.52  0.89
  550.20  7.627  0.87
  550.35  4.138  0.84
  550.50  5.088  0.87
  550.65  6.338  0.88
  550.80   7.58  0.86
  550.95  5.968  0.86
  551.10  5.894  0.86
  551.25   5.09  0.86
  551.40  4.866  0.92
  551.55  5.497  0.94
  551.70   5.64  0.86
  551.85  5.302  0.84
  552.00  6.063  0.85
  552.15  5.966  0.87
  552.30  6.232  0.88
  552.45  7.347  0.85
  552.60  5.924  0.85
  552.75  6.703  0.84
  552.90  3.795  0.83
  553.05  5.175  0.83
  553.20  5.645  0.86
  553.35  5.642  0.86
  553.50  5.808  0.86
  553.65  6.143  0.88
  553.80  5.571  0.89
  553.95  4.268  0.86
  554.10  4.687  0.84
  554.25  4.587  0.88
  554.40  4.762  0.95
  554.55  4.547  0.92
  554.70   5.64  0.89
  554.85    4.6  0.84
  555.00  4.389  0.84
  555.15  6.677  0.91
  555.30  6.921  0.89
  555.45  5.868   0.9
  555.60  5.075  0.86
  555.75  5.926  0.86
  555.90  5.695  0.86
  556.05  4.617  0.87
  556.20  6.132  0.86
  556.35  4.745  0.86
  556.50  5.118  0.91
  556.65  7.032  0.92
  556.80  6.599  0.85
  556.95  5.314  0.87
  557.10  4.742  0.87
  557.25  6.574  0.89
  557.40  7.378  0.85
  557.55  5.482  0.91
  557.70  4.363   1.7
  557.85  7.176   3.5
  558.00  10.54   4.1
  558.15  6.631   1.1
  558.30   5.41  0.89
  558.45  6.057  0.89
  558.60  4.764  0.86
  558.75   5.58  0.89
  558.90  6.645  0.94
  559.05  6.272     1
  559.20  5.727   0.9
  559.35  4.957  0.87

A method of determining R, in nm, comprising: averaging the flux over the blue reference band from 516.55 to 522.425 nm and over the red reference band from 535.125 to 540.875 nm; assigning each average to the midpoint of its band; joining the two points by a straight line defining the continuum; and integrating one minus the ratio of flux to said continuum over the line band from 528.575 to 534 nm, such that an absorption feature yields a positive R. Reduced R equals 0.42 nm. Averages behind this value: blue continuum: 6.15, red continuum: 6.15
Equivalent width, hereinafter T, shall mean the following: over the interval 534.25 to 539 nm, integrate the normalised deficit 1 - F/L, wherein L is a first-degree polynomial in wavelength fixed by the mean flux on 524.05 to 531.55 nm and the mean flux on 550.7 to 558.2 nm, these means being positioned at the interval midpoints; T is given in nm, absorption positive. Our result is 0.13 nm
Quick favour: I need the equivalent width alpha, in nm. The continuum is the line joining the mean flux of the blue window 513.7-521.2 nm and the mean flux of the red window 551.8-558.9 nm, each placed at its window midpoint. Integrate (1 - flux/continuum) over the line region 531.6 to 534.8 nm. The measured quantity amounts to 0.30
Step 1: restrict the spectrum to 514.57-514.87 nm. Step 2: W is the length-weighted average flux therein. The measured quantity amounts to 5.56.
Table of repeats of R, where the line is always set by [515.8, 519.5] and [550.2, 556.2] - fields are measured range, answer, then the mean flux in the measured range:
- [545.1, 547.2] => -0.08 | 5.79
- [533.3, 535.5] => 0.28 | 4.9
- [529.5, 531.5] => -0.12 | 5.98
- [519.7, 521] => -0.43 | 7.54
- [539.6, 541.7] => -0.22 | 6.19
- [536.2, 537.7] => -0.17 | 6.27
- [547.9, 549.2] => 0.09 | 5.2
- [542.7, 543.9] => -0.03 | 5.75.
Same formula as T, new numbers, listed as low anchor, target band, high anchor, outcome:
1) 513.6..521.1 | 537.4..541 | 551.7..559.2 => -0.25 nm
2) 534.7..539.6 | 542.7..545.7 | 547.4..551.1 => -0.07 nm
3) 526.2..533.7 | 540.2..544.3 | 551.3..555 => -0.15 nm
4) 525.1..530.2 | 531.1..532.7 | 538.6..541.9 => -0.06 nm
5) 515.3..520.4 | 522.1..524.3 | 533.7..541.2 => 0.21 nm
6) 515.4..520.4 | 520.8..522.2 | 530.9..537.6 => 0.19 nm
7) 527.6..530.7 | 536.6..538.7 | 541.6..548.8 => -0.02 nm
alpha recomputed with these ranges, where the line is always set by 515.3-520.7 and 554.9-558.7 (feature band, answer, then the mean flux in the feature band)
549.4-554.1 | 0.221 nm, 5.73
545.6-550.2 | 0.286 nm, 5.67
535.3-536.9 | -0.018 nm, 6.24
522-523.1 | 0.124 nm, 5.6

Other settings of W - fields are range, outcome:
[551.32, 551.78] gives 5.33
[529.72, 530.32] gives 5.39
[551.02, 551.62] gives 5.34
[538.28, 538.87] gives 5.37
